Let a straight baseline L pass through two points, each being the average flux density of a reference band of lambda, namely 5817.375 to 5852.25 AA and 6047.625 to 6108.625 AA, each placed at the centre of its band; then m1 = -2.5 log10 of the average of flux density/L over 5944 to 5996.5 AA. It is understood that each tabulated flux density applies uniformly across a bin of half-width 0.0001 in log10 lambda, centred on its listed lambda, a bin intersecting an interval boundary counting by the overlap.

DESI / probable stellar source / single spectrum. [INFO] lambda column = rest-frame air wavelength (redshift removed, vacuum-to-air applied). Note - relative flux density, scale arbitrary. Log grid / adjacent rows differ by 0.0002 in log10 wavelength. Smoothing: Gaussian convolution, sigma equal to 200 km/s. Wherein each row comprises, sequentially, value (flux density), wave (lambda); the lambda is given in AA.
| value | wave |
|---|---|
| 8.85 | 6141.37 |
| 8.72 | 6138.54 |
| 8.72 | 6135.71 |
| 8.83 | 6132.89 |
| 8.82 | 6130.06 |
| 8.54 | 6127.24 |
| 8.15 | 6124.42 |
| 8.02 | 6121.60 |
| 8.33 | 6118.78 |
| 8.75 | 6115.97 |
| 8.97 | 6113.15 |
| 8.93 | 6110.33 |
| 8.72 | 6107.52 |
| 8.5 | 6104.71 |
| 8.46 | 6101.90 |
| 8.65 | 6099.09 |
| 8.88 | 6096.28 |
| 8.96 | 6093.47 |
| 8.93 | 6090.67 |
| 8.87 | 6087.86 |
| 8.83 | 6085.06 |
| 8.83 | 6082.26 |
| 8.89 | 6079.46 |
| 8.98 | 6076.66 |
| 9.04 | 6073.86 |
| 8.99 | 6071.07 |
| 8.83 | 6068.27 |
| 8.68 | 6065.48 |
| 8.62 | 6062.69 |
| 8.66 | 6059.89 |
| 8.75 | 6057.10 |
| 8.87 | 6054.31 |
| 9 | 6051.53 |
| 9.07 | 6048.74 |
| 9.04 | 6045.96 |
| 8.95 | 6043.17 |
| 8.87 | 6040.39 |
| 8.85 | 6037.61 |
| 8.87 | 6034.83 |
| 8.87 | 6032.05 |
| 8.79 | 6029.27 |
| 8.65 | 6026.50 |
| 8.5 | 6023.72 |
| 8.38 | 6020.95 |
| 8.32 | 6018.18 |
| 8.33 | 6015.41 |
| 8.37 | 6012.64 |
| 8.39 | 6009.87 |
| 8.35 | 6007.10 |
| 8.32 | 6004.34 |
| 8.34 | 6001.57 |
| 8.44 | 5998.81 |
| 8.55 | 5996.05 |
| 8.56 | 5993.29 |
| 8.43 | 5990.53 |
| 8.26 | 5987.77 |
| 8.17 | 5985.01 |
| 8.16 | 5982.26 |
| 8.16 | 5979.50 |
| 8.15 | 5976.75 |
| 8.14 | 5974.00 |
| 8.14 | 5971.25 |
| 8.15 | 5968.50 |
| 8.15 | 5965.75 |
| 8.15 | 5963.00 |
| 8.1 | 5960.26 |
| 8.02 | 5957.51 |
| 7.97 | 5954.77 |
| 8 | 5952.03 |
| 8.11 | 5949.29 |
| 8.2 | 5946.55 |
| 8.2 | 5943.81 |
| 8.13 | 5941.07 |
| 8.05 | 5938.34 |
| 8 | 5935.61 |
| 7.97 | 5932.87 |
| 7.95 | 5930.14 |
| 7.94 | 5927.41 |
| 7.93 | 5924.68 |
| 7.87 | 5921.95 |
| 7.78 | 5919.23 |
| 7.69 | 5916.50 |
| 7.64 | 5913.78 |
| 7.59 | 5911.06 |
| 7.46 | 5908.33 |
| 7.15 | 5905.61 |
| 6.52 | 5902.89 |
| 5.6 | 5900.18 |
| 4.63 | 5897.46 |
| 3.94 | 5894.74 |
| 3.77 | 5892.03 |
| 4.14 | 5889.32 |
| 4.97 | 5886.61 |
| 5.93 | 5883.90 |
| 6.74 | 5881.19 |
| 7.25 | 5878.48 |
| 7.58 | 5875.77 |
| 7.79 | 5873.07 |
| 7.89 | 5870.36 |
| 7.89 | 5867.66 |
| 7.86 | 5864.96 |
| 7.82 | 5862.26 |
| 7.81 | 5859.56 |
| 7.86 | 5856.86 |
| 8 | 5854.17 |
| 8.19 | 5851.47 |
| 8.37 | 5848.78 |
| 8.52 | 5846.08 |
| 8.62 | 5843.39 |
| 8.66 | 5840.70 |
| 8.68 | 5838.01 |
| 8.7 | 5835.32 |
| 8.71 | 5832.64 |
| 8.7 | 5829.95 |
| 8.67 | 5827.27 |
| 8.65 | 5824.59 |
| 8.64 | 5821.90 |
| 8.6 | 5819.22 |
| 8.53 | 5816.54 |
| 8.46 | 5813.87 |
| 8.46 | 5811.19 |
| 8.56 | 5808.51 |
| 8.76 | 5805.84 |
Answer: 0.07 mag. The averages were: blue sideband 8.6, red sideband 8.82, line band 8.18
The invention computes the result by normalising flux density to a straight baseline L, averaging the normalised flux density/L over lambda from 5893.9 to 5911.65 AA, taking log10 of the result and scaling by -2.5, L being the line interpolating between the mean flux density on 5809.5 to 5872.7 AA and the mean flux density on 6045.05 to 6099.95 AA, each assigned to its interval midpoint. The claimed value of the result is 0.35 mag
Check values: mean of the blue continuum 8.35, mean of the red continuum 8.87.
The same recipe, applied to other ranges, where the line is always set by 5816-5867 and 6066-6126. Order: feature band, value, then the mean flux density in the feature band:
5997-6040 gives 0.01 mag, 8.53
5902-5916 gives 0.16 mag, 7.32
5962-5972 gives 0.05 mag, 8.14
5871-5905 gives 0.41 mag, 5.81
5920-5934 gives 0.08 mag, 7.93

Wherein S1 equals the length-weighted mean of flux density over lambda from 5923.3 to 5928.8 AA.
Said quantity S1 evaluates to 7.93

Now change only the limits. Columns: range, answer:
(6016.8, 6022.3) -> 8.35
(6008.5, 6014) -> 8.38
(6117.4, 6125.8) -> 8.16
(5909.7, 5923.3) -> 7.72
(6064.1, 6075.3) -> 8.89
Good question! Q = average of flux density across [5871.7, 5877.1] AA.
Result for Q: 7.68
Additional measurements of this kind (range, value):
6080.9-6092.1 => 8.87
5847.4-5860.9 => 8.04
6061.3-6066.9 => 8.66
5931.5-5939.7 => 8.01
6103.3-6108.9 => 8.61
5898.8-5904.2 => 6.06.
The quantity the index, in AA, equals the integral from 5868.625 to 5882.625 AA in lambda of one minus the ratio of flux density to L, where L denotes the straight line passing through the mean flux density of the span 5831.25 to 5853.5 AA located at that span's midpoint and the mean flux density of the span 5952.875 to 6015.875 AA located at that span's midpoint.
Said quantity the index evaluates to 1.7 AA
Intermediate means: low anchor 8.54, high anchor 8.25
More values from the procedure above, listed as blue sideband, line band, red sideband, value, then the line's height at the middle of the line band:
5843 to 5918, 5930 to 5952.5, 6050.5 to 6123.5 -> -1.79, 7.48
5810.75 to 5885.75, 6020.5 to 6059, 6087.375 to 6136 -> -1.44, 8.51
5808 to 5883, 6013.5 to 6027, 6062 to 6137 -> 0.23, 8.57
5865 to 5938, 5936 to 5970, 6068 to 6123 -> -3.36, 7.37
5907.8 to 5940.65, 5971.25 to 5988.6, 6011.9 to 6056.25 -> 0.27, 8.3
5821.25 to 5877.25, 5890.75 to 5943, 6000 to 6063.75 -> 8.45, 8.41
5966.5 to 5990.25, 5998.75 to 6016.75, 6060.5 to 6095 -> 0.05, 8.38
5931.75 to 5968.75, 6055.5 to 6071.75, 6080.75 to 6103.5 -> -0.17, 8.66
